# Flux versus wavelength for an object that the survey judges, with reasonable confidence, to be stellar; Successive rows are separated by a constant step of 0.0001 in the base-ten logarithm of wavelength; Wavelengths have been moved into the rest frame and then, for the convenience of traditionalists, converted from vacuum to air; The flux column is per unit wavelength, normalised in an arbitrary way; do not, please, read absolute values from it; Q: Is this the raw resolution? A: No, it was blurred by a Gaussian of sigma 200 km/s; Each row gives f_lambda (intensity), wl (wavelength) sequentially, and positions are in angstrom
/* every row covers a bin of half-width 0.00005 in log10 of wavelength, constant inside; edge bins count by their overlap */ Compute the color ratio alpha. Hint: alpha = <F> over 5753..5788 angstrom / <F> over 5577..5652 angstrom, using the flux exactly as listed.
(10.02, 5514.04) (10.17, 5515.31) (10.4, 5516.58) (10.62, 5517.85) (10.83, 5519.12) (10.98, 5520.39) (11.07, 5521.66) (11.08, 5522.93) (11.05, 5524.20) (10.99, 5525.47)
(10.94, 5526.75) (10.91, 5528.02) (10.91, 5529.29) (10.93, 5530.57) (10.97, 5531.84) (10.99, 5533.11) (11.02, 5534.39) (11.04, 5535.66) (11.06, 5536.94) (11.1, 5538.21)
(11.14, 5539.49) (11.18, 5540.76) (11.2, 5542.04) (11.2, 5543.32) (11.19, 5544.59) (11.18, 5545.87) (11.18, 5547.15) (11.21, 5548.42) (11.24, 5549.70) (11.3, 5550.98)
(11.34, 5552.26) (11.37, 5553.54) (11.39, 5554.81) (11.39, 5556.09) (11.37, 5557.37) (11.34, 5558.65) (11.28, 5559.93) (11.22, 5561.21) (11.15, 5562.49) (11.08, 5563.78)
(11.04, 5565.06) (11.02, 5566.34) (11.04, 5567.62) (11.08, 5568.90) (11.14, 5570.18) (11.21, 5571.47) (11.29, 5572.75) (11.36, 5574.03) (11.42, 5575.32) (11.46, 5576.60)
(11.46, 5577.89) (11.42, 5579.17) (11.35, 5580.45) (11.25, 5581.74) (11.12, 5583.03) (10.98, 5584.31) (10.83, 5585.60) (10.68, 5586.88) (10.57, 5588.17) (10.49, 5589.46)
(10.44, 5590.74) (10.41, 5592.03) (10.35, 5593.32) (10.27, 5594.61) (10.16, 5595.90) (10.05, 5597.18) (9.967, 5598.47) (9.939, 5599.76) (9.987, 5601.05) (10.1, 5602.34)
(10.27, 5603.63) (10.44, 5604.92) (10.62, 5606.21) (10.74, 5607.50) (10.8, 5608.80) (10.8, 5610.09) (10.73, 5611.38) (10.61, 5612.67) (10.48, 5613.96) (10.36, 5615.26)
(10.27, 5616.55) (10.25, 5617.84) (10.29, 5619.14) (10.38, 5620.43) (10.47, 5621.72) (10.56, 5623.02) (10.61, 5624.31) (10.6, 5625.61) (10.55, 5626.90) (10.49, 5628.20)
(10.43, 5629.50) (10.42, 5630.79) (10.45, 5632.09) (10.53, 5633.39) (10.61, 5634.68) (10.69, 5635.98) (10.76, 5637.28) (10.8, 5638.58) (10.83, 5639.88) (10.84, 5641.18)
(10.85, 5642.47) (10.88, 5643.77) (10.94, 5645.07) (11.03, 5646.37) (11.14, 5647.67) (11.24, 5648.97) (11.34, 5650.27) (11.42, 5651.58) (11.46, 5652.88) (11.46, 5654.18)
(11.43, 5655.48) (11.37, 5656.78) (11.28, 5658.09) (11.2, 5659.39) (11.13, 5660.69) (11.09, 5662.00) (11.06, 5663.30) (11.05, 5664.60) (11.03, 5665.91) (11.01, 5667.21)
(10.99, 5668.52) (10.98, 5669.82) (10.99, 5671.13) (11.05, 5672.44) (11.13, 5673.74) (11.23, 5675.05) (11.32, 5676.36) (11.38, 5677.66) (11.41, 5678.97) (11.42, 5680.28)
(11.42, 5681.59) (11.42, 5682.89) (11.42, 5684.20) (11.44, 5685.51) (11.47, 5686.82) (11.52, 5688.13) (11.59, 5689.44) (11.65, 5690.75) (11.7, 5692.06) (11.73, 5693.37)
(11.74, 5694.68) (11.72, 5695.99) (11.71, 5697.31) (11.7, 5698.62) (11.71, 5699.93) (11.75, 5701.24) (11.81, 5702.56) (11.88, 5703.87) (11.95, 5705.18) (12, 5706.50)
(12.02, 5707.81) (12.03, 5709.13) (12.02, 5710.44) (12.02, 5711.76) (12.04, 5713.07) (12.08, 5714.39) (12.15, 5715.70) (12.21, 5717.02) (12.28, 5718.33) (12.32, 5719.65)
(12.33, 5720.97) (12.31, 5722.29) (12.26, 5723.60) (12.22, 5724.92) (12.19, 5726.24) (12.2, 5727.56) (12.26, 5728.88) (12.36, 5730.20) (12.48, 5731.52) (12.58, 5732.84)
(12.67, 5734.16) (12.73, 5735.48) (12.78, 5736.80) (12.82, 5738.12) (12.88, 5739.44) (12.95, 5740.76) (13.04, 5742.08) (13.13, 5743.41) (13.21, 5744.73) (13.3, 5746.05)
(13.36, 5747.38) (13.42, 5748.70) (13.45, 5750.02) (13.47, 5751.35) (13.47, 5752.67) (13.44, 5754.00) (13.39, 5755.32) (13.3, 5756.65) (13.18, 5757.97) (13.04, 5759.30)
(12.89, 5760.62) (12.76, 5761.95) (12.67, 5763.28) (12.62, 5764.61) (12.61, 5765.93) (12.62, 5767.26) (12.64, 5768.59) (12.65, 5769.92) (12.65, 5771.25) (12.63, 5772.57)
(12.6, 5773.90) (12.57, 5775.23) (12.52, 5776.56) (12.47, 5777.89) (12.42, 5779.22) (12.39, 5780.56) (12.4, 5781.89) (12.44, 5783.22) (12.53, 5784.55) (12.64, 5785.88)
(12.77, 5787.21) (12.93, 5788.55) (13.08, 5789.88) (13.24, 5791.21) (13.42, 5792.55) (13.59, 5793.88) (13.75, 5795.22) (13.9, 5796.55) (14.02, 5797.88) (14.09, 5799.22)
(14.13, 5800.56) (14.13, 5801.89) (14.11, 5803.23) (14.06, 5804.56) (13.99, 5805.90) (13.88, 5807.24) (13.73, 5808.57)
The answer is 1.2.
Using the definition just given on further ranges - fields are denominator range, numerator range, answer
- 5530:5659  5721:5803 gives 1.19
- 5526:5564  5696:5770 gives 1.12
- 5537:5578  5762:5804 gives 1.16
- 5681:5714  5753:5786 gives 1.08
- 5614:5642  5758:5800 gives 1.22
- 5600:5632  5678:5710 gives 1.12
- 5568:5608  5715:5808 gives 1.21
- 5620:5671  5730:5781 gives 1.18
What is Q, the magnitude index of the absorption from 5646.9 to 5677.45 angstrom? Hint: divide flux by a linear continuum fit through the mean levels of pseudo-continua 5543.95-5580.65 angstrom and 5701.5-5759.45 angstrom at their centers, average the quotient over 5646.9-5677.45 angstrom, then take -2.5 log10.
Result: 0.081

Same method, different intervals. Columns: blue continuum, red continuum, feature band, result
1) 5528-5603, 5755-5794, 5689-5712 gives 0.029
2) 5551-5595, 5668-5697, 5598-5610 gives 0.084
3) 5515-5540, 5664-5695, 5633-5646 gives 0.043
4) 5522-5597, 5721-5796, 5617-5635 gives 0.116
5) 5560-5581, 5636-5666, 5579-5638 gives 0.065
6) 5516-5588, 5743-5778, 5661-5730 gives 0.065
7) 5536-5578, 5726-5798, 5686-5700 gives 0.062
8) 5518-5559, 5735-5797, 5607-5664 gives 0.104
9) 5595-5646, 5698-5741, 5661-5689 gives 0.022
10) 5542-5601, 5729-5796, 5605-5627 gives 0.089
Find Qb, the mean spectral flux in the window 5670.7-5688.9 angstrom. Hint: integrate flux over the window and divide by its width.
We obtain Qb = 11.3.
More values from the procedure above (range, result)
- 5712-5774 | 12.7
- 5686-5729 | 12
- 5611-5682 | 10.9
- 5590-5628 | 10.4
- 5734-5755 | 13.2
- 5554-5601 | 10.9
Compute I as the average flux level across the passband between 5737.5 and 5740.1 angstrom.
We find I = 12.9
